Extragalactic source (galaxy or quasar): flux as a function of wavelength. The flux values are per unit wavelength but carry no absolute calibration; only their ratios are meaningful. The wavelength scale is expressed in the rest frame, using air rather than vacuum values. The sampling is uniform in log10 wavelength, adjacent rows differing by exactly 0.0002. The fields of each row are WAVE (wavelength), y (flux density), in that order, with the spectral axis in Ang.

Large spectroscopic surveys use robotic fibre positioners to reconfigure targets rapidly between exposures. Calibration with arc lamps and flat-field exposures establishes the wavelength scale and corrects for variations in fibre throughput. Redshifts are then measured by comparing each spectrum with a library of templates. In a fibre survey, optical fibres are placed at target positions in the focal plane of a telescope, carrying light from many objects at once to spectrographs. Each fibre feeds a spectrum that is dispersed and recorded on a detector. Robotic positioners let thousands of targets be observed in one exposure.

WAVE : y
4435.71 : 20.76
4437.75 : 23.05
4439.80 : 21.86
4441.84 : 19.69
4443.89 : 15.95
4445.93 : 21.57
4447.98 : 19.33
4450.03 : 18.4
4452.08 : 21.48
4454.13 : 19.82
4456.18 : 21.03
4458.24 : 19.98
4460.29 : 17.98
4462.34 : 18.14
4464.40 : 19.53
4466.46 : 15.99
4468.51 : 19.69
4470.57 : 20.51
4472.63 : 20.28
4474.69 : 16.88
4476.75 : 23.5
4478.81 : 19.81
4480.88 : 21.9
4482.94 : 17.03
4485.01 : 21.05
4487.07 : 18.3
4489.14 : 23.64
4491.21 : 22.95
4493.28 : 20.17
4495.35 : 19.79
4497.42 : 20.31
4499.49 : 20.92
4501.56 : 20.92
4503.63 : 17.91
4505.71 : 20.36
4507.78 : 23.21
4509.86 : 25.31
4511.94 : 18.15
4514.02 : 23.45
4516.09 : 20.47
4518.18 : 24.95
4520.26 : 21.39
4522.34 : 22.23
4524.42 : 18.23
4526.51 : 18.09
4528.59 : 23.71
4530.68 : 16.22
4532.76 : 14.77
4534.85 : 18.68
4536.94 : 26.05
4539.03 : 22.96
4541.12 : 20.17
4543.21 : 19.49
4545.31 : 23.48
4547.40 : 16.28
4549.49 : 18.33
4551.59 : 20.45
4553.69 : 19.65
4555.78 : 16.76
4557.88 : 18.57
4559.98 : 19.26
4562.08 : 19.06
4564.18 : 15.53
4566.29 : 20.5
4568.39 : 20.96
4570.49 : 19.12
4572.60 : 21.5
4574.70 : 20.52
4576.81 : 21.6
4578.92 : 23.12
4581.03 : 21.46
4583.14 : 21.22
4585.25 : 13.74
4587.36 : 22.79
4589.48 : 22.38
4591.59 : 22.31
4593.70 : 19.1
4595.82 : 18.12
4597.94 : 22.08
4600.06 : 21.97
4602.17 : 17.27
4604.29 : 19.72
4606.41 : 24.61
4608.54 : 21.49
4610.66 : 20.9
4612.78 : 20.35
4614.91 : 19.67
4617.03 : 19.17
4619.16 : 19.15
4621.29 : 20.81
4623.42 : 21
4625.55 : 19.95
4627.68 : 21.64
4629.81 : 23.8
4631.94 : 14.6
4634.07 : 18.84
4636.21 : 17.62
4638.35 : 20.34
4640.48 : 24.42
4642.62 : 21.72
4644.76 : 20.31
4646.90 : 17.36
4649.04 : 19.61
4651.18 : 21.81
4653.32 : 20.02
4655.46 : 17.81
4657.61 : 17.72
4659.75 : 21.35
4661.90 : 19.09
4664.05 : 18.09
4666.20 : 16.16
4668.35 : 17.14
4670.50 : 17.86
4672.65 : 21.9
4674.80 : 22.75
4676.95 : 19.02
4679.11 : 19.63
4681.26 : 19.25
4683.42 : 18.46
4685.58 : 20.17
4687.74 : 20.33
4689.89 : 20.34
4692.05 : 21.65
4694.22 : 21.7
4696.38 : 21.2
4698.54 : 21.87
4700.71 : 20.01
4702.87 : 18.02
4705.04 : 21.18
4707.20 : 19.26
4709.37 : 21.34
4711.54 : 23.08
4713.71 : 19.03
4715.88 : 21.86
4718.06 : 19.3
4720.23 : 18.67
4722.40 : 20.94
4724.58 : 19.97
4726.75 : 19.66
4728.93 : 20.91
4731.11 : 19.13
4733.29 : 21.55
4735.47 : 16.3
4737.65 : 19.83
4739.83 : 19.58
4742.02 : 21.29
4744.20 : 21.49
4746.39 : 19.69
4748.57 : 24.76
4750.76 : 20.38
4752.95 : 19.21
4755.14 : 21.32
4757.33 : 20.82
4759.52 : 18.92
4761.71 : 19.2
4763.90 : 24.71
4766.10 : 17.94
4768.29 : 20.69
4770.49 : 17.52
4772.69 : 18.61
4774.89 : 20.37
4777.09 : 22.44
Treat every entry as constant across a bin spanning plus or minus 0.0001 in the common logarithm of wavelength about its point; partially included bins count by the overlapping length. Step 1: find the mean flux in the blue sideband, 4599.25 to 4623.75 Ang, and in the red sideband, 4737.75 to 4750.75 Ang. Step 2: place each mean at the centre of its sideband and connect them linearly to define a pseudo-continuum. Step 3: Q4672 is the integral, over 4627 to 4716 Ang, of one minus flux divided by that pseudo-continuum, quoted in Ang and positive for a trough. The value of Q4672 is 3.56 Ang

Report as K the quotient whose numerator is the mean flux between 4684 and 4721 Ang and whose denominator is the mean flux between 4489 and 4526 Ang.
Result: 0.97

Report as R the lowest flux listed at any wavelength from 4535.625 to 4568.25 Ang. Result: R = 15.53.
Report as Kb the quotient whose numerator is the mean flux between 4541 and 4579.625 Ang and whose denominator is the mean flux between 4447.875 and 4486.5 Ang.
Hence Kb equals 1.0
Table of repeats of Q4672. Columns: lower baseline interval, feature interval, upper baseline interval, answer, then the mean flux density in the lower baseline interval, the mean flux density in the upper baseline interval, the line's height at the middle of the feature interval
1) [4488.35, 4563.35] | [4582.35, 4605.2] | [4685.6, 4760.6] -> 0.4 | 20.4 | 20.4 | 20.4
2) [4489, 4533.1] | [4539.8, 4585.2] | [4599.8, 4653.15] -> 1.9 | 20.8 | 20.3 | 20.6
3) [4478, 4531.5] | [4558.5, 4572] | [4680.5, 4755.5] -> 1.0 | 20.8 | 20.4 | 20.7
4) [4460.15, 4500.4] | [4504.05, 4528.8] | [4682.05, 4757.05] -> -1.8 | 20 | 20.4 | 20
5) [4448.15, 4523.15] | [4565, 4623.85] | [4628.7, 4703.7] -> -1.5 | 20.5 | 19.8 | 20.1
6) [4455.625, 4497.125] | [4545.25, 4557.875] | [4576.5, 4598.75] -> 1.0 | 19.9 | 20.7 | 20.4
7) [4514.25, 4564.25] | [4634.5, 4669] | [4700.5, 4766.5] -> 1.3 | 19.9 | 20.3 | 20.2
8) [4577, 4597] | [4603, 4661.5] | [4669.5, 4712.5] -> 0.9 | 20.5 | 20.5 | 20.5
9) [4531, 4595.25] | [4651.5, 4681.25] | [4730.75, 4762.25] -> 1.4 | 19.9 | 20.3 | 20.1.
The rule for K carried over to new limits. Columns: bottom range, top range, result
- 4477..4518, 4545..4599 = 0.95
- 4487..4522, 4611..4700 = 0.93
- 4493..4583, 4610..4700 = 0.98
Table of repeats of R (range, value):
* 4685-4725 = 18.02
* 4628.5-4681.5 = 14.6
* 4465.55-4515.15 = 15.99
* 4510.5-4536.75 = 14.77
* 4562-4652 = 13.74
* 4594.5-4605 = 17.27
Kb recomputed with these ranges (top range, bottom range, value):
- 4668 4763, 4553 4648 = 1.01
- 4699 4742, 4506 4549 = 0.96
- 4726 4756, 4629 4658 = 1.03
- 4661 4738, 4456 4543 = 0.98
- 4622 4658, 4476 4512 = 0.96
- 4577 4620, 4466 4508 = 1.02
